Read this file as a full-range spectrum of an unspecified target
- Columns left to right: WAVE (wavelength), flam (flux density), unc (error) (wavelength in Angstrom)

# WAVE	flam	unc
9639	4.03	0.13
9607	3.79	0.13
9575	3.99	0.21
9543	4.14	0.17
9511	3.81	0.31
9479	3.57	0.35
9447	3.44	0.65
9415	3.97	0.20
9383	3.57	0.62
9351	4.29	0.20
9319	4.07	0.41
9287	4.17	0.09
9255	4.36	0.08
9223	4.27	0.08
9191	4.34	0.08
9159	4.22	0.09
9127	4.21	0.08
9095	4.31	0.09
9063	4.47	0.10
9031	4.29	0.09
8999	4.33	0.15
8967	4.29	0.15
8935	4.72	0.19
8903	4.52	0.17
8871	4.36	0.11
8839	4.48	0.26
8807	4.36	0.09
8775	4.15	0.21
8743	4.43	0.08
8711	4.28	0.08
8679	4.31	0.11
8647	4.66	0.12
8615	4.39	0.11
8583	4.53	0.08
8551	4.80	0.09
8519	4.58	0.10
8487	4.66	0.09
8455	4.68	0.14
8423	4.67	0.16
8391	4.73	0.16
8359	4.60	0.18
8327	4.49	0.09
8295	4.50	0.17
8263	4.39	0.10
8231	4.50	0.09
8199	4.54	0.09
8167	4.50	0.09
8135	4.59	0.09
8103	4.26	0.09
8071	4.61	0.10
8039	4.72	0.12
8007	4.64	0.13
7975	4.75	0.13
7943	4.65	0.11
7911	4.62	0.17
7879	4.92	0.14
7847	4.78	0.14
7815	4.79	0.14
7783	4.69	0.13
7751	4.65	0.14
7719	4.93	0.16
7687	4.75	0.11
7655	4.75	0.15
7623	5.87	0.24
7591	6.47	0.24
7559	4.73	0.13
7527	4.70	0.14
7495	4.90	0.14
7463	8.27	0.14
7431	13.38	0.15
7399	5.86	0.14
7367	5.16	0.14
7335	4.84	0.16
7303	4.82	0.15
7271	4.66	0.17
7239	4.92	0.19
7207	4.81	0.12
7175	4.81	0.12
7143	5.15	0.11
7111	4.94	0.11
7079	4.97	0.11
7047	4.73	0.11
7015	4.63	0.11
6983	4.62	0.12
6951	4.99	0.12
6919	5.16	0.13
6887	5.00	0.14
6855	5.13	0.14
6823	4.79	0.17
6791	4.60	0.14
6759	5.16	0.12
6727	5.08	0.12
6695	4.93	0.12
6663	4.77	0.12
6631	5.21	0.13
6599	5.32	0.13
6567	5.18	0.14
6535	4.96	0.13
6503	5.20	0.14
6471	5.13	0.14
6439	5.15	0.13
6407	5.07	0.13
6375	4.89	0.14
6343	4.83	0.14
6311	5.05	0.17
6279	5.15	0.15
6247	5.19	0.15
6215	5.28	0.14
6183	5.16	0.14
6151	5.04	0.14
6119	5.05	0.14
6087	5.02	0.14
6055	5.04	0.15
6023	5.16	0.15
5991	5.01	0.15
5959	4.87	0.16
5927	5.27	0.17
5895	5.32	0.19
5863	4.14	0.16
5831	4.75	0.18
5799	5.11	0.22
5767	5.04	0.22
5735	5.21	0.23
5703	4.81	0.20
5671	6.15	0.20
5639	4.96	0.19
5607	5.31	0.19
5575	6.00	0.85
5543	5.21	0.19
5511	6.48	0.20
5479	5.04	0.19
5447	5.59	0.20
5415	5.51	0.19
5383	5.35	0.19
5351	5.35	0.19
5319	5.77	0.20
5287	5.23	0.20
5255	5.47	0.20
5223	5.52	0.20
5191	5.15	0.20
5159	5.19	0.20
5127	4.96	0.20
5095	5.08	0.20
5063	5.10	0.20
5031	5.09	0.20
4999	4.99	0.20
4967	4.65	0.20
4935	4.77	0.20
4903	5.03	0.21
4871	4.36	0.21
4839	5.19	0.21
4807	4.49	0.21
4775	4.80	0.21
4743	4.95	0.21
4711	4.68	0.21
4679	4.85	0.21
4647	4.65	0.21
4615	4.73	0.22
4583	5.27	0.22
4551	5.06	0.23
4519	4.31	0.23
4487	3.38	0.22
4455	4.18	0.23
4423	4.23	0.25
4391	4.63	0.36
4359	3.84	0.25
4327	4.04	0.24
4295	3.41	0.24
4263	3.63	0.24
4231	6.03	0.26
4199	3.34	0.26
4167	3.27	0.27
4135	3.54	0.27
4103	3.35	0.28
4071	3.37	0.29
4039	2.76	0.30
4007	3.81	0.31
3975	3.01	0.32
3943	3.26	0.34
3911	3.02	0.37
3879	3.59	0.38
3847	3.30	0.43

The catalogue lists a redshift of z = 0.13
